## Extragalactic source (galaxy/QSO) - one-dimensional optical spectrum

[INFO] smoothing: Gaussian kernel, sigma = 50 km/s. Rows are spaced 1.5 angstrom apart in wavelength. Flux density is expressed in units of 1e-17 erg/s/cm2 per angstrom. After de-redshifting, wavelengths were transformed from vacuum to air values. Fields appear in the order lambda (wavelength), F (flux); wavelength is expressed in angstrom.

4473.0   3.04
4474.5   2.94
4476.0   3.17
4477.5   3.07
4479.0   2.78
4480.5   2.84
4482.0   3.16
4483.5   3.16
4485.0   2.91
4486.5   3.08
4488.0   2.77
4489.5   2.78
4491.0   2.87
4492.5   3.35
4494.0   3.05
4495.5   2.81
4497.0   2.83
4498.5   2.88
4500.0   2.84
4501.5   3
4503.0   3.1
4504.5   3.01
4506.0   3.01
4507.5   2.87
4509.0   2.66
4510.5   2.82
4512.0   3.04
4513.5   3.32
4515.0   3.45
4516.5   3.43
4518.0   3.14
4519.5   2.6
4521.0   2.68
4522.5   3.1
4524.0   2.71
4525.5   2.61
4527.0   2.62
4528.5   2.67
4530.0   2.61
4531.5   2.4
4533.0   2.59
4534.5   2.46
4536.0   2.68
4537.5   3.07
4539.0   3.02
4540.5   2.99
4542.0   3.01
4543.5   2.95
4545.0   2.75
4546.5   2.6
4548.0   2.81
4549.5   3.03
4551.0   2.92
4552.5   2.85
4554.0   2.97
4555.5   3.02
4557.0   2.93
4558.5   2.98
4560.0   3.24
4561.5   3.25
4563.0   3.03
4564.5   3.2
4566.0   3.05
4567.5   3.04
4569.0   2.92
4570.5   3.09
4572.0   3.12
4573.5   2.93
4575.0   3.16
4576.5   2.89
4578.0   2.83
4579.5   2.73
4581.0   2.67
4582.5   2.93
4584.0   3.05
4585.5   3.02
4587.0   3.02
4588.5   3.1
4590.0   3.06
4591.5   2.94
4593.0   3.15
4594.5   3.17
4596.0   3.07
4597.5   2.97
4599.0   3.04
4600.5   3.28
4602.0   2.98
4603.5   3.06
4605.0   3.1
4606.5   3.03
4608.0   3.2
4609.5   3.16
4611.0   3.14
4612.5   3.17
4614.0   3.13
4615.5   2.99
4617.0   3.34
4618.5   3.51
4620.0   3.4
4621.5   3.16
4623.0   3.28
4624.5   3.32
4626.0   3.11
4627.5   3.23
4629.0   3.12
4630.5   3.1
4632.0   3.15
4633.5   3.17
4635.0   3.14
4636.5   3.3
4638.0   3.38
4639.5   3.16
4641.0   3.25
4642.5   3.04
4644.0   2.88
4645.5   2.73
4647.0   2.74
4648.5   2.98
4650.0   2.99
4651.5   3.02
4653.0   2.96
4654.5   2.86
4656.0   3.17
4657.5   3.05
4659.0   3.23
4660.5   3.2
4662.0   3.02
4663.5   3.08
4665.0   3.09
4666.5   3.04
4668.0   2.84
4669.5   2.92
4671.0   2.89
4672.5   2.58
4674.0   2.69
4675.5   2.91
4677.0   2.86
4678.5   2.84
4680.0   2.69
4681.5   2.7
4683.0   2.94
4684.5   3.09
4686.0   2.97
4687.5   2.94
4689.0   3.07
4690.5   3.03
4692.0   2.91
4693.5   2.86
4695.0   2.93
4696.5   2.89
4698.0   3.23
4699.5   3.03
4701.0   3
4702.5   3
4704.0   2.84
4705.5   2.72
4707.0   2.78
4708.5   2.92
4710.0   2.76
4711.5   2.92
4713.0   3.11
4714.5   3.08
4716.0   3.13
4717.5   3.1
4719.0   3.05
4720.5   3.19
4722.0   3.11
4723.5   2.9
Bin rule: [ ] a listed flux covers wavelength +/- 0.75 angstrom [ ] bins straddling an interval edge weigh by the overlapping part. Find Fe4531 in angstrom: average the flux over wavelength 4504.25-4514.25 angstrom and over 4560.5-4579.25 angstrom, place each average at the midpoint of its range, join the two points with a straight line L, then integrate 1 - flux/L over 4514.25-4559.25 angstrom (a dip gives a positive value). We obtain 2.09 angstrom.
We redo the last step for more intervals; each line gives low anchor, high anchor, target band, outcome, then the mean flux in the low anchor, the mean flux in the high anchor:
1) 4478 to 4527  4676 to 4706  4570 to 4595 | -0.39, 2.95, 2.93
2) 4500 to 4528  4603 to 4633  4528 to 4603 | 2.96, 2.95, 3.19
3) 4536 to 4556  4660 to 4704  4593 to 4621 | -2.20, 2.91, 2.94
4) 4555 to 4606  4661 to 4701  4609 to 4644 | -2.54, 3.03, 2.93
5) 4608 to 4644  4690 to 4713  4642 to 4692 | 1.82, 3.2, 2.93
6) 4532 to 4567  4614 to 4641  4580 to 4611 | 0.54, 2.93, 3.22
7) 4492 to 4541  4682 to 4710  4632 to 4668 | -1.61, 2.89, 2.95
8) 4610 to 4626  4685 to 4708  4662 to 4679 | 0.85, 3.24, 2.95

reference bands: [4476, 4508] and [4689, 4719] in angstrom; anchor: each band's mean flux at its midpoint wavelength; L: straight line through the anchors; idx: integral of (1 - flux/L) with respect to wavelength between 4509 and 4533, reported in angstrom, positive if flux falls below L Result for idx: 0.8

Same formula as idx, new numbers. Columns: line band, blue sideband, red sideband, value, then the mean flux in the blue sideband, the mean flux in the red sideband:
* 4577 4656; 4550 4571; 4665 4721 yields -2.44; 3.03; 2.93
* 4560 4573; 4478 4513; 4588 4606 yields -0.25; 2.94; 3.08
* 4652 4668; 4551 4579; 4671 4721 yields -0.56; 3.02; 2.93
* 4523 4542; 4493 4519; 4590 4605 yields 1.96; 3.01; 3.07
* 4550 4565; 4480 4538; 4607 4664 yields -0.26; 2.9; 3.13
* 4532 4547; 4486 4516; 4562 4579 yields 0.97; 2.98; 3.02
